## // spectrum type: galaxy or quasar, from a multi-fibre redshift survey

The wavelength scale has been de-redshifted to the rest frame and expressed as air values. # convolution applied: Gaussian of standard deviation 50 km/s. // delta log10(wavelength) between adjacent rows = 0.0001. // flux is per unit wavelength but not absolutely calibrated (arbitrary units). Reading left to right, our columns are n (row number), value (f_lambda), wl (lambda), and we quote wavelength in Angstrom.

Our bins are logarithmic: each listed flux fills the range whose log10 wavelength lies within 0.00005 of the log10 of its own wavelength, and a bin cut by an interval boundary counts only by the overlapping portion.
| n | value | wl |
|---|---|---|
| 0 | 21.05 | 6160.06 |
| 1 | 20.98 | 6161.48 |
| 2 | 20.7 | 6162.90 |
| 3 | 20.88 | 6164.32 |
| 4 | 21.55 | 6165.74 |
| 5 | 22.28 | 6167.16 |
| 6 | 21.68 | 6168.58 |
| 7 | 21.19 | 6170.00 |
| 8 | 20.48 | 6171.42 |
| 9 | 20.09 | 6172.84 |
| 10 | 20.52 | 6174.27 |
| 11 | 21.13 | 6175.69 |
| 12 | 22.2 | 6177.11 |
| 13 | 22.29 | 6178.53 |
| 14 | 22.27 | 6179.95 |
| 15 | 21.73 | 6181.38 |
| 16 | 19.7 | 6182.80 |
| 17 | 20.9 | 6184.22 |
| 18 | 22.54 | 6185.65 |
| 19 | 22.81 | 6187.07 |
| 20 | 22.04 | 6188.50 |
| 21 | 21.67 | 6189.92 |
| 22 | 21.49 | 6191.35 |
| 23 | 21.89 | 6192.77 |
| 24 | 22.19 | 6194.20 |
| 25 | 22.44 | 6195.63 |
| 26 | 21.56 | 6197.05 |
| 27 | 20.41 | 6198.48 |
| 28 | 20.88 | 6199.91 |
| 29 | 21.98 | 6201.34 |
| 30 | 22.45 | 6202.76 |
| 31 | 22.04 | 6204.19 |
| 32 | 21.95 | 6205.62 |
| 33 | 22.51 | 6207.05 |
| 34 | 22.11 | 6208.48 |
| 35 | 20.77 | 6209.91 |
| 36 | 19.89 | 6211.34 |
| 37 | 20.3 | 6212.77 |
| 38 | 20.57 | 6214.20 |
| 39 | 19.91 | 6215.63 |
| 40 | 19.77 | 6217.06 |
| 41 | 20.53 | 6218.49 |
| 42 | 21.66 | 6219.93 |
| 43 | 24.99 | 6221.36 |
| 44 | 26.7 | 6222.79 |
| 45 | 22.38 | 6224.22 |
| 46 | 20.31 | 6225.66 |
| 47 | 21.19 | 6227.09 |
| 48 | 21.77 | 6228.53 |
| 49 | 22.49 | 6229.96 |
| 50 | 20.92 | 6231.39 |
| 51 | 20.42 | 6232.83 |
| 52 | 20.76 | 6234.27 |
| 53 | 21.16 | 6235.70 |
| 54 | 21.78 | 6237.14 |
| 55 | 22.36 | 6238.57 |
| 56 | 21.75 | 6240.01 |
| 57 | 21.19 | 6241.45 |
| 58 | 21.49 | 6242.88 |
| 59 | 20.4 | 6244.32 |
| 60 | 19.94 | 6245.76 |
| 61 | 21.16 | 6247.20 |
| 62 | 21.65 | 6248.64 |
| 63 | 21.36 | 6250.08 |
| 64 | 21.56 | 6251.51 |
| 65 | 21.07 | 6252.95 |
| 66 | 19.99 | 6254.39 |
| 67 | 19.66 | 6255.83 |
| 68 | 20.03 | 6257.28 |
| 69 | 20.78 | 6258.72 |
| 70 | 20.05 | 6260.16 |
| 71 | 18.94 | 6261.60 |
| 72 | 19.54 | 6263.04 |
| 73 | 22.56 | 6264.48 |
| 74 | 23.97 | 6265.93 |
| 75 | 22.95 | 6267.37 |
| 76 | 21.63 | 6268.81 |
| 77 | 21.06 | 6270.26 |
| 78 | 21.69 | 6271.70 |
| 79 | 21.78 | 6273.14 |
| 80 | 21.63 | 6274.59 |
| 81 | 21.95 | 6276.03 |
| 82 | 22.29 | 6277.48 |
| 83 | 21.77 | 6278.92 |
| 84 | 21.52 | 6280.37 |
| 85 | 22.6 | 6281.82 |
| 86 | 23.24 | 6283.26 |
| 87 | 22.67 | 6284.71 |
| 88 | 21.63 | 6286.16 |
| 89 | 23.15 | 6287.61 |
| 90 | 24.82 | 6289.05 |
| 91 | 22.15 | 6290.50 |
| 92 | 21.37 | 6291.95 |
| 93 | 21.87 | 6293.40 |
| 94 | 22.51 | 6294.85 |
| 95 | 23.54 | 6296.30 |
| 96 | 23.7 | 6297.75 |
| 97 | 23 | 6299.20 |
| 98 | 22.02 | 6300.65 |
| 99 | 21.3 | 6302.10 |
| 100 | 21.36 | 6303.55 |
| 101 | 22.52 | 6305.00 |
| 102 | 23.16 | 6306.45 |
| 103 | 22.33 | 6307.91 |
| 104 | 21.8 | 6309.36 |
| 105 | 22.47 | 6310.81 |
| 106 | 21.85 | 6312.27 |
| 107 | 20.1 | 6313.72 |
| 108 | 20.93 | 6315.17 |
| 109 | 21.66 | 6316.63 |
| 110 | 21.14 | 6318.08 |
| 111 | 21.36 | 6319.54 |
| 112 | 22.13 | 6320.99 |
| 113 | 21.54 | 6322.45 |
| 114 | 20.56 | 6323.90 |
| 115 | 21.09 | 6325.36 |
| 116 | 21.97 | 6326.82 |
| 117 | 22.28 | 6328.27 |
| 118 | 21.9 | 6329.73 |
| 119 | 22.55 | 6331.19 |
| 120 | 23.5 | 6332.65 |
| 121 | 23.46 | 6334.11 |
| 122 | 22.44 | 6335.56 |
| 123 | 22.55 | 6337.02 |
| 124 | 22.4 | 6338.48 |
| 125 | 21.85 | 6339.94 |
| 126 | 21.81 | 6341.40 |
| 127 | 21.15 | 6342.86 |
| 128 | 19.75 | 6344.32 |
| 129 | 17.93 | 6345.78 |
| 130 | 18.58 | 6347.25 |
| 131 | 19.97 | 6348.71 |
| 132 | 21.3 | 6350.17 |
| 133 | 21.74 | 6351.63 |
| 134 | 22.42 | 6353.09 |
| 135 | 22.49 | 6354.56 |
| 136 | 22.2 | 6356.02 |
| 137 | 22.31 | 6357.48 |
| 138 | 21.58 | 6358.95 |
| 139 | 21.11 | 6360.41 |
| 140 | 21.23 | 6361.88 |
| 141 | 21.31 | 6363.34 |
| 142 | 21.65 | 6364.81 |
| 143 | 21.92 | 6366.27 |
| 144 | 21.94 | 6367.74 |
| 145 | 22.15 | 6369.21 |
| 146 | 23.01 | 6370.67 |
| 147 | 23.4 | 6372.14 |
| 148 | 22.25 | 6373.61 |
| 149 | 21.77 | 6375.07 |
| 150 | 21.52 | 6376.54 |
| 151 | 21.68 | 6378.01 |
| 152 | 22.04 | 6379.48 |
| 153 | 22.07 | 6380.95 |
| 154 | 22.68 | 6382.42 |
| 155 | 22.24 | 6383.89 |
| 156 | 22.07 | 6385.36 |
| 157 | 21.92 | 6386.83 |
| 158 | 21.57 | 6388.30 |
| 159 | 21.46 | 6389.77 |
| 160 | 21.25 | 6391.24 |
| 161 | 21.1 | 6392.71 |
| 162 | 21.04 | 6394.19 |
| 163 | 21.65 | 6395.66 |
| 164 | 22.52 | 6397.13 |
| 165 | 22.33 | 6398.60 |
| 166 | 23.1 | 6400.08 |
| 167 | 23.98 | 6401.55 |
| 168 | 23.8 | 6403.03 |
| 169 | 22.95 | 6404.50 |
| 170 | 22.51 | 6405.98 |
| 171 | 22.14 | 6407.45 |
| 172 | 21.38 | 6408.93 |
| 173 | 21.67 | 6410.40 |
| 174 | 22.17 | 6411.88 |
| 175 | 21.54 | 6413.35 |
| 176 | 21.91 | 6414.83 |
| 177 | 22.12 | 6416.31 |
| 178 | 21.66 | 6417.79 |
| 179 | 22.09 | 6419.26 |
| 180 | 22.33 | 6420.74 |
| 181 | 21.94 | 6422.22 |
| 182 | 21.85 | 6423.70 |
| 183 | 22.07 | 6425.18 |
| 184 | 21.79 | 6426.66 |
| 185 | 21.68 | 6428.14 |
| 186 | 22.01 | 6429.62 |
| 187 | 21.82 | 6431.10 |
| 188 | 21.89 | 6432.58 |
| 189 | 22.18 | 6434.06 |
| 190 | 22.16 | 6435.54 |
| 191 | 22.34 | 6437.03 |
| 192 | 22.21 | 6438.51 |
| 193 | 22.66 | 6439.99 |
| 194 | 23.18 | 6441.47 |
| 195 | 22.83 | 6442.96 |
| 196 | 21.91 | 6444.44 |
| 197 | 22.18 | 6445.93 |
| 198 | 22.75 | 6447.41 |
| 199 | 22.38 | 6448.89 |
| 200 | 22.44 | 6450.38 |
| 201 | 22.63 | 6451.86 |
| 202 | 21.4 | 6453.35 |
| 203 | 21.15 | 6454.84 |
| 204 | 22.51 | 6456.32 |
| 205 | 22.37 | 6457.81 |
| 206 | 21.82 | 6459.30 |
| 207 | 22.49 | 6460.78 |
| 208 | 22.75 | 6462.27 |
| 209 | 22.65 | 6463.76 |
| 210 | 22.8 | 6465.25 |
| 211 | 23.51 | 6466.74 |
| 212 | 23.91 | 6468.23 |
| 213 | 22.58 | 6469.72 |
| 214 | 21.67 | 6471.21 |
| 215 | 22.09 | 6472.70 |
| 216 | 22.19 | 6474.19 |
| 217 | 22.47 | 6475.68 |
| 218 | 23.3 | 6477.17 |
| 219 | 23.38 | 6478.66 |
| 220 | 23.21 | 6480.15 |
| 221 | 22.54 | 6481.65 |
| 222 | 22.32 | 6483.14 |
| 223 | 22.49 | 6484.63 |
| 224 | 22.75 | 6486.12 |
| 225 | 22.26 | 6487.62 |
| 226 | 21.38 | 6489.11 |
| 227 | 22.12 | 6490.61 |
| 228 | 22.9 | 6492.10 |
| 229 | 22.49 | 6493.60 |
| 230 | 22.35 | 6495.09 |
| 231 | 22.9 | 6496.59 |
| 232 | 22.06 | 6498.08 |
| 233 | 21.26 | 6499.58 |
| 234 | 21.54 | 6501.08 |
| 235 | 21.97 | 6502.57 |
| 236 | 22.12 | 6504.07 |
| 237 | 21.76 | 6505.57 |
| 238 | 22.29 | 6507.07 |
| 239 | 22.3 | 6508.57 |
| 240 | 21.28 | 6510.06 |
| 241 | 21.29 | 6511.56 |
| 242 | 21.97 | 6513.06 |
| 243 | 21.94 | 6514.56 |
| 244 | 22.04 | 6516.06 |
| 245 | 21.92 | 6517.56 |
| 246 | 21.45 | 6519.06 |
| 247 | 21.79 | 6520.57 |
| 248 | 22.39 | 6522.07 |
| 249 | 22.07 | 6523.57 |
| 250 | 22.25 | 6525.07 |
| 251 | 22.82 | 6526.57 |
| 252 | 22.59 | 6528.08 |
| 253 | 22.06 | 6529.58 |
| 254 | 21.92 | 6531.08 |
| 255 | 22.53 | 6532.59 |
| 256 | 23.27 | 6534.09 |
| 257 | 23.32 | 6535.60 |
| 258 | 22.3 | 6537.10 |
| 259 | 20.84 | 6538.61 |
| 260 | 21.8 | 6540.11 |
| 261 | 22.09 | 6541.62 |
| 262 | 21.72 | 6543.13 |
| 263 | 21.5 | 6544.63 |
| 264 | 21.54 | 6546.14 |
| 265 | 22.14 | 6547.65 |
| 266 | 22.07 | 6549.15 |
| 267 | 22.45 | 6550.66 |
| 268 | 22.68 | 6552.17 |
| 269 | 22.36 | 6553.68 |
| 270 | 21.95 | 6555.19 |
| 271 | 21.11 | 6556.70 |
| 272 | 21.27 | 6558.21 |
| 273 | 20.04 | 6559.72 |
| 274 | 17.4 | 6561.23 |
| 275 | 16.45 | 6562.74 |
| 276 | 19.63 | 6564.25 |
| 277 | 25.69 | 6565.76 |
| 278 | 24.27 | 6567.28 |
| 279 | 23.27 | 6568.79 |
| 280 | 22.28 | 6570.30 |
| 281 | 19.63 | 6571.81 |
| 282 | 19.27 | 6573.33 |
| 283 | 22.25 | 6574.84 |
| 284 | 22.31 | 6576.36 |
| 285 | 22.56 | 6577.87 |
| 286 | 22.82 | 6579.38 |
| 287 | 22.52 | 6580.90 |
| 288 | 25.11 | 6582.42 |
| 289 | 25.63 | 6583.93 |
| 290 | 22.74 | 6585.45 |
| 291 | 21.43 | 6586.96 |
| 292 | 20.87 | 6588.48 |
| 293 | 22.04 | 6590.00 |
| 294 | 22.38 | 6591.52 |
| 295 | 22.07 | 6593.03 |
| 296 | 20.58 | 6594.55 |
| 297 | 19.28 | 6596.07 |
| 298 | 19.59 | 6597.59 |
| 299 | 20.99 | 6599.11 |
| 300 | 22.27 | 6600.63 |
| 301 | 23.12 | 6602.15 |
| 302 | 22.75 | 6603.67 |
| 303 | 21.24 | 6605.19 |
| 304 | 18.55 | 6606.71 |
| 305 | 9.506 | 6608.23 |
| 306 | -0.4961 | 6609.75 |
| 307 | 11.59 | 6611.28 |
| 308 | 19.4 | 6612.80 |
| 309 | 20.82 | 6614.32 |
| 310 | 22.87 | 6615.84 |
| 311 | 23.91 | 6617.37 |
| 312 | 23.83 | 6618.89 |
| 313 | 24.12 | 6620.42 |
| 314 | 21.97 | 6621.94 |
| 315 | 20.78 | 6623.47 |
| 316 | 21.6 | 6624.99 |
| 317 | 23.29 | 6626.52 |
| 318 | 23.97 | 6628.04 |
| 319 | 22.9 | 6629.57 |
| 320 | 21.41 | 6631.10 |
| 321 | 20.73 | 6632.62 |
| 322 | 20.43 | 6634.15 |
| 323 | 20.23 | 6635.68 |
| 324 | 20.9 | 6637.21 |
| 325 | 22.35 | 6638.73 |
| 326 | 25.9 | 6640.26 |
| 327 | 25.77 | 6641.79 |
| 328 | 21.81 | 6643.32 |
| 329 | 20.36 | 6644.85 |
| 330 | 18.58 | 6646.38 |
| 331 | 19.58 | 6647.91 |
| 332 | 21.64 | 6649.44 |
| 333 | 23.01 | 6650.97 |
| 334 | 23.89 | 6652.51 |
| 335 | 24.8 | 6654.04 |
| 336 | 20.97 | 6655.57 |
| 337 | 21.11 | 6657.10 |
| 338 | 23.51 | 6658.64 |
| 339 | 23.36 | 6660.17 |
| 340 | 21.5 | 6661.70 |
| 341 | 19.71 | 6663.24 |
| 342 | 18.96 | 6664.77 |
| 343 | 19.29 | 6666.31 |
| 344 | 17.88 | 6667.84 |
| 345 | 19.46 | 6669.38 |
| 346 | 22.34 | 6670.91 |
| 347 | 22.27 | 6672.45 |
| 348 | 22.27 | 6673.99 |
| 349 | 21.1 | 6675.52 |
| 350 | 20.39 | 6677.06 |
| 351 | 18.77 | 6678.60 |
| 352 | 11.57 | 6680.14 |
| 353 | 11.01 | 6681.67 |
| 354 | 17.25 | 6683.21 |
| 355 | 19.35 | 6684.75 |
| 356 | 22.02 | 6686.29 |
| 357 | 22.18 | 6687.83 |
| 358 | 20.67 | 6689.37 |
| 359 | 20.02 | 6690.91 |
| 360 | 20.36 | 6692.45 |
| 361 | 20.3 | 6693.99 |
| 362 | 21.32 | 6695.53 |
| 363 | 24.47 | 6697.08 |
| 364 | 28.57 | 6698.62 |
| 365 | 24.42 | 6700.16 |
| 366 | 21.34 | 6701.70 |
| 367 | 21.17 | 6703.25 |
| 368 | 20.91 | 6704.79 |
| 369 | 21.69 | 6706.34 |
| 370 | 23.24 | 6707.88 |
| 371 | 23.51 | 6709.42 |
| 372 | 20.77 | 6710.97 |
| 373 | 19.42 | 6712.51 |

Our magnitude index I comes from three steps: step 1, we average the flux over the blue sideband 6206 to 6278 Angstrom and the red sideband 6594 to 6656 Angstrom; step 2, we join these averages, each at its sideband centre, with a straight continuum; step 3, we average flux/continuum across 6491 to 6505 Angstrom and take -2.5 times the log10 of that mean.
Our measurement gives -0.06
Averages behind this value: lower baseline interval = 21.3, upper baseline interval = 20.8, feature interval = 22.2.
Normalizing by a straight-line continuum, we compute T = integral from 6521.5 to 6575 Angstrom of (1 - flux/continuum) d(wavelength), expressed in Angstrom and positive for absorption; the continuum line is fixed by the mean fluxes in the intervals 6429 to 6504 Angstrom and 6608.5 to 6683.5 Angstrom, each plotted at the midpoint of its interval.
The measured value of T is -0.6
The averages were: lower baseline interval 22.4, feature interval 21.7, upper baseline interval 20.5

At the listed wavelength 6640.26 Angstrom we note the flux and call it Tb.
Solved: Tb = 25.9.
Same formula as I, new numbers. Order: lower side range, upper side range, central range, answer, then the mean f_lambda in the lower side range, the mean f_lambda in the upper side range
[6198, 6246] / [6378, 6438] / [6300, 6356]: 0.01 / 21.5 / 22.1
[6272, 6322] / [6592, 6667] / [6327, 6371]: 0.01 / 22.1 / 20.8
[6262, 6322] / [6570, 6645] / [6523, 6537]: -0.06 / 22.1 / 21.1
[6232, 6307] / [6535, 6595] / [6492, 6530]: -0.01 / 21.7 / 21.9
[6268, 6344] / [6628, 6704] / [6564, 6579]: -0.04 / 22.1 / 21.1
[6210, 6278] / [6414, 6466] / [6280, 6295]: -0.05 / 21.3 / 22.2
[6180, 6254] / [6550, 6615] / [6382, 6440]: -0.05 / 21.5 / 20.5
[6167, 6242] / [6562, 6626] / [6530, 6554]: -0.06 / 21.6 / 20.8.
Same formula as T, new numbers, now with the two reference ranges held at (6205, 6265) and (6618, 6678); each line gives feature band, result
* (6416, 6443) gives -0.9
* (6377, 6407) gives -1.1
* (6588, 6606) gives 0.2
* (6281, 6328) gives -1.8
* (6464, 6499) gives -1.7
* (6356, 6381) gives -0.7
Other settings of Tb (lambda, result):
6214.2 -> 20.57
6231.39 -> 20.92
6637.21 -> 20.9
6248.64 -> 21.65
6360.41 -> 21.11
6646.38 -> 18.58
